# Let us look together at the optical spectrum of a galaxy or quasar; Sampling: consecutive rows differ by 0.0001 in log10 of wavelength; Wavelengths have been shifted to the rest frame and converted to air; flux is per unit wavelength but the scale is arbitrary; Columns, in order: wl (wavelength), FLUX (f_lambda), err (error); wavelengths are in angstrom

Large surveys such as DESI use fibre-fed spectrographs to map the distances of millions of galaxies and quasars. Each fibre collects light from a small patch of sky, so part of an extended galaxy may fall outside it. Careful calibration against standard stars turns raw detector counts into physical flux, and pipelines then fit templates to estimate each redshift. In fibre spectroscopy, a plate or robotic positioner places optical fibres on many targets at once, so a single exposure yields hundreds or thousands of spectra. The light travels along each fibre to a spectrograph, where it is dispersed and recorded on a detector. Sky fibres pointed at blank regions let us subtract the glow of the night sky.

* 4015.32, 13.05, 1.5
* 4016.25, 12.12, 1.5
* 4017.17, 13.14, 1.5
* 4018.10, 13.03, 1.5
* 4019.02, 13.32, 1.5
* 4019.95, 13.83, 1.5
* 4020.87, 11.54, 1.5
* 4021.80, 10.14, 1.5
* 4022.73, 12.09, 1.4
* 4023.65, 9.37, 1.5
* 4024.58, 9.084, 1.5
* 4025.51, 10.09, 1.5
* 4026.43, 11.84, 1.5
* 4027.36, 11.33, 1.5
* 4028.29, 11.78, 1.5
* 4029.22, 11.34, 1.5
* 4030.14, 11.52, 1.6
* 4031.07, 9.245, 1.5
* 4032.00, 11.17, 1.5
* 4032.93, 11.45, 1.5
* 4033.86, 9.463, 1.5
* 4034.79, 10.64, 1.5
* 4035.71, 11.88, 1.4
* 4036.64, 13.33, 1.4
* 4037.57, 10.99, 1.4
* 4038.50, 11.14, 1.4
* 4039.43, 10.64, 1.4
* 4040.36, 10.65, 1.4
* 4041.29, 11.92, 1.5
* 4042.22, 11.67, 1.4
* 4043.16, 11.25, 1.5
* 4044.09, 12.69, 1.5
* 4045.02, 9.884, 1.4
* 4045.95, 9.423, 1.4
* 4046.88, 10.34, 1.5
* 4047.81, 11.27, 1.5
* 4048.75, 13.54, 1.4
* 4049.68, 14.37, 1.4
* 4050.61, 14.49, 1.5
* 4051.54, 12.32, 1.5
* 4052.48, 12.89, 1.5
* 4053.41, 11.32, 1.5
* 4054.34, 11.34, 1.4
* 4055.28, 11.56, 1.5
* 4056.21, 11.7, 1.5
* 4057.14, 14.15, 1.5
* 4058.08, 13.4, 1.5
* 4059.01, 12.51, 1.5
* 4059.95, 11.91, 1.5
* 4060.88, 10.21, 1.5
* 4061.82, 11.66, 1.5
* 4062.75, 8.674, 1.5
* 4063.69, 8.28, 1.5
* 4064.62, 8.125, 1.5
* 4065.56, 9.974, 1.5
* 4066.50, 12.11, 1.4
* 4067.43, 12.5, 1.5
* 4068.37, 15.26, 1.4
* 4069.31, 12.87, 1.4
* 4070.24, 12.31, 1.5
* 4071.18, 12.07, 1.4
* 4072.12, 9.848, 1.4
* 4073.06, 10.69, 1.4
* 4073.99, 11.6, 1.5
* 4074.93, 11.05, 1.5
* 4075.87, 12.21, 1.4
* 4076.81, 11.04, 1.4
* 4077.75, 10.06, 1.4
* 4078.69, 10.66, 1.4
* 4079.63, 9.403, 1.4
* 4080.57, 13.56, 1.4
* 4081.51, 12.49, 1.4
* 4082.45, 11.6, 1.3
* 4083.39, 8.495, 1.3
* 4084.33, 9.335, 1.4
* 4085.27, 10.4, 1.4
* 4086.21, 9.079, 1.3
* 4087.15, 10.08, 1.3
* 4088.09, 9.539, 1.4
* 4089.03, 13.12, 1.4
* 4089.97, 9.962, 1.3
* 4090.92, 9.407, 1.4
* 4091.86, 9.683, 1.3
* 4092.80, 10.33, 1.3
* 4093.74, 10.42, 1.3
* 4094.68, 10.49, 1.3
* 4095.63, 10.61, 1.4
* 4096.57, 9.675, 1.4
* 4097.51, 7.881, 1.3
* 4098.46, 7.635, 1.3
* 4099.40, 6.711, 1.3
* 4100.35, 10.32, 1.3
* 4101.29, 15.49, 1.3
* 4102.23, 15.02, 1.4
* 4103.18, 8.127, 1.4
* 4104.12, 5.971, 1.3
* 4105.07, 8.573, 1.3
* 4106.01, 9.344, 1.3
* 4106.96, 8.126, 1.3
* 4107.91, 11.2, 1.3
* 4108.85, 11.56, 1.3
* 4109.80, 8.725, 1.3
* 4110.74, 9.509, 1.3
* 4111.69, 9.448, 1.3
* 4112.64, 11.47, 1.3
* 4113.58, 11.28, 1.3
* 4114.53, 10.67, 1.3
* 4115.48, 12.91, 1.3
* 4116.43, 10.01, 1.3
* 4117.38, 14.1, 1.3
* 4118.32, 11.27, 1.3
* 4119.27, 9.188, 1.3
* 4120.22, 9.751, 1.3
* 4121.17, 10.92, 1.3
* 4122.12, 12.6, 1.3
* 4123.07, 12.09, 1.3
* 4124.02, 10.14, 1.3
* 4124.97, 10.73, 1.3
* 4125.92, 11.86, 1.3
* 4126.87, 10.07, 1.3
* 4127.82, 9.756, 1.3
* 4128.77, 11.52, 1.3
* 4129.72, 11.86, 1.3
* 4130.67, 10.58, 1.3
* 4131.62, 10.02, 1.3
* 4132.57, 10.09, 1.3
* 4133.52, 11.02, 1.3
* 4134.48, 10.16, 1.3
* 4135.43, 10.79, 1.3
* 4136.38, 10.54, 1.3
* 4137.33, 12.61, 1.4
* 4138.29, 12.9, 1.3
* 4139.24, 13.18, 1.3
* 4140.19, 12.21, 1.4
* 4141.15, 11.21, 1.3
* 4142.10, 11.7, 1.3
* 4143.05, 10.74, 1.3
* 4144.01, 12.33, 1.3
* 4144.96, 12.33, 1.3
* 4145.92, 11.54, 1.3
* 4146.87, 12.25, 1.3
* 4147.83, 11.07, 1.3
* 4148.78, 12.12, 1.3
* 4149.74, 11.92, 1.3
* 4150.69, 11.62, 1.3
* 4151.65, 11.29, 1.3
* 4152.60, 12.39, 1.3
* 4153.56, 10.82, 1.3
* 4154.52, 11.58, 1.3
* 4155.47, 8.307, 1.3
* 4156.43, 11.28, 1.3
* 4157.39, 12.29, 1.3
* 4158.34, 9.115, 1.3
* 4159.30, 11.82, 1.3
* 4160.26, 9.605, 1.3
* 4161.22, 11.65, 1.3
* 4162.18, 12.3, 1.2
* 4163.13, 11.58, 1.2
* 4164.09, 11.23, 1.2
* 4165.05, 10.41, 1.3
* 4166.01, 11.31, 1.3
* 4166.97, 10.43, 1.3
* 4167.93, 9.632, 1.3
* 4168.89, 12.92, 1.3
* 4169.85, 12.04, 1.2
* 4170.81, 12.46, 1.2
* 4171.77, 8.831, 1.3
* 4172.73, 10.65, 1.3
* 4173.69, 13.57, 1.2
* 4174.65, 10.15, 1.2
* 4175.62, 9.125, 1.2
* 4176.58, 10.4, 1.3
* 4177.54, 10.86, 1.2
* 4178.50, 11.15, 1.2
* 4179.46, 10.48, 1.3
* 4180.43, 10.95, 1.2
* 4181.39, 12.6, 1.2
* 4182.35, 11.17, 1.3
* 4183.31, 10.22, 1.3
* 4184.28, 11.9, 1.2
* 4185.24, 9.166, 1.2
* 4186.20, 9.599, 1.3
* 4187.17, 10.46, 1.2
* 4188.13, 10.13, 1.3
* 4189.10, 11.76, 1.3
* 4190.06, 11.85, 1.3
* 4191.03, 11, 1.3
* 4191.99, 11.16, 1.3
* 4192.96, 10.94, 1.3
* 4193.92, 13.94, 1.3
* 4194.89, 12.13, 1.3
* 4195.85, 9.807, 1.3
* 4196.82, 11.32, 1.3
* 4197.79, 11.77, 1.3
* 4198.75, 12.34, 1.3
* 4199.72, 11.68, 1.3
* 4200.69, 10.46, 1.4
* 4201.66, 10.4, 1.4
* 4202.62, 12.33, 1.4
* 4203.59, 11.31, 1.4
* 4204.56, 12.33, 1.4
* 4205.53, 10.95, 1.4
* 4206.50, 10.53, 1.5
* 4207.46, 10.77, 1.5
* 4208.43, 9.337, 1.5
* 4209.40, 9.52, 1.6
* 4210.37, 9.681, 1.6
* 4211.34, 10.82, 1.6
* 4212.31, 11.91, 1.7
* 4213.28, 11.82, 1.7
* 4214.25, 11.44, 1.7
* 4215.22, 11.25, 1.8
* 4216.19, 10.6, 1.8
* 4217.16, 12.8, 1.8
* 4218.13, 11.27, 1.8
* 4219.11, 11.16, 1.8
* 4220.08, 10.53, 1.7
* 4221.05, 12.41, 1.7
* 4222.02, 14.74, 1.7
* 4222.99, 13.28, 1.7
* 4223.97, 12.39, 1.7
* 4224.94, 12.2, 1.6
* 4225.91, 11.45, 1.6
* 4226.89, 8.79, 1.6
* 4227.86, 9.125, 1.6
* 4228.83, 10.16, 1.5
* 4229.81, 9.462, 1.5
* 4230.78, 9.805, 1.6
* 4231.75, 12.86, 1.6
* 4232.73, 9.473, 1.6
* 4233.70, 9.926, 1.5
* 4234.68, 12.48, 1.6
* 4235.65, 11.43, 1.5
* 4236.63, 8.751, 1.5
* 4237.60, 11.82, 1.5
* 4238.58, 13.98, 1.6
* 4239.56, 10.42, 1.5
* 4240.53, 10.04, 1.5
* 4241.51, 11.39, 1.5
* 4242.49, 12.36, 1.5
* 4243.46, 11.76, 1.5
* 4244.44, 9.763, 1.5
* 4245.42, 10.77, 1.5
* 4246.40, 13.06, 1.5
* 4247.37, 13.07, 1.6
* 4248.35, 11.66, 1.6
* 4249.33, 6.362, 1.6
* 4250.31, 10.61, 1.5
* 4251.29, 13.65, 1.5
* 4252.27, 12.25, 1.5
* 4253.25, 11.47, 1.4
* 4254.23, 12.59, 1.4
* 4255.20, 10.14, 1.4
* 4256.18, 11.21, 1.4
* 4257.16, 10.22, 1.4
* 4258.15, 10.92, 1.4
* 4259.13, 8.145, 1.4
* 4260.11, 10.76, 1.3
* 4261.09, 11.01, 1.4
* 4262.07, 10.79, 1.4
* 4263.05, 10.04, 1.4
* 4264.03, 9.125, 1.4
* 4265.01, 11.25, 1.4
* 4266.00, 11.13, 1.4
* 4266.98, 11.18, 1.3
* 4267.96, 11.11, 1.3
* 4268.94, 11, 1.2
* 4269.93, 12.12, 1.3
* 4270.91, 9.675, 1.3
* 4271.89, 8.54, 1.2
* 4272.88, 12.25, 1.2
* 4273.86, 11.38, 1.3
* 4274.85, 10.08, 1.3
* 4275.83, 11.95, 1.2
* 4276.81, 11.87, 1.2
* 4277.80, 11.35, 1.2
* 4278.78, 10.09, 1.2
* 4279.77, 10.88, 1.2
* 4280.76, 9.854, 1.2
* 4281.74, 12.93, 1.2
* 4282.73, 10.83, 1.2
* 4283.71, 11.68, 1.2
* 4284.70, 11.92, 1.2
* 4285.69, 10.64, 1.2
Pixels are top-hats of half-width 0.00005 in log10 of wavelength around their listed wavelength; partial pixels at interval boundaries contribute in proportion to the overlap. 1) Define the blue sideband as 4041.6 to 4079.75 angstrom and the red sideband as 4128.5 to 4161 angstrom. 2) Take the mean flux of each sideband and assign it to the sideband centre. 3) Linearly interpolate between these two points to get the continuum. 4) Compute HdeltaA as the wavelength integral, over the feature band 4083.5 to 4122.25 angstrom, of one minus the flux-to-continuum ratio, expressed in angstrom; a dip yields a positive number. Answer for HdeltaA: 4.2 angstrom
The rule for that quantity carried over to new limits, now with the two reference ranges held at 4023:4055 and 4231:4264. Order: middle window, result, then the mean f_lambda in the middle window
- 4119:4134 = 0.6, 10.8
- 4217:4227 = -0.8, 12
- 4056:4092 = 0.8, 11.1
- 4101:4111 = 1.1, 10.1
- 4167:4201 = 0.1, 11.1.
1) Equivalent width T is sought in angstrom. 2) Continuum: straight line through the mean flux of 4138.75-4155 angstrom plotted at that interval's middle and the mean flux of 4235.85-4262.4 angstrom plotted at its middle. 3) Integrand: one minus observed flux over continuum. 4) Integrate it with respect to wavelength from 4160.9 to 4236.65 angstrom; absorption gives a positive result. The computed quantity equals 2.1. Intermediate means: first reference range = 11.8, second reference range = 11.1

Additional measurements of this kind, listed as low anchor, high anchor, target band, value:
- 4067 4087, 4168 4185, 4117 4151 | -0.6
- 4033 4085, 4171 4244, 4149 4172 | 0.1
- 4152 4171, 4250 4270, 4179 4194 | 0.1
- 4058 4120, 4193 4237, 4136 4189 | -1.3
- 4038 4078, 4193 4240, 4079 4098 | 2.0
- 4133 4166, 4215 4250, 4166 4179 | 0.4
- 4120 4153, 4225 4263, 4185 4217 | 0.0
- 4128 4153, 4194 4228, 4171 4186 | 0.9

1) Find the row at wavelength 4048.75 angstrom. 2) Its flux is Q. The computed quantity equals 13.54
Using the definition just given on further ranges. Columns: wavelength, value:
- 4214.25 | 11.44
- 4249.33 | 6.362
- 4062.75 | 8.674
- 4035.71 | 11.88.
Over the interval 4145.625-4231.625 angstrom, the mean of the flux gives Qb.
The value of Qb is 11.1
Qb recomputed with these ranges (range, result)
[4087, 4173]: 10.8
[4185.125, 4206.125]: 11.2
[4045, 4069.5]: 11.7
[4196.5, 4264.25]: 11.1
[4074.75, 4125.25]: 10.4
